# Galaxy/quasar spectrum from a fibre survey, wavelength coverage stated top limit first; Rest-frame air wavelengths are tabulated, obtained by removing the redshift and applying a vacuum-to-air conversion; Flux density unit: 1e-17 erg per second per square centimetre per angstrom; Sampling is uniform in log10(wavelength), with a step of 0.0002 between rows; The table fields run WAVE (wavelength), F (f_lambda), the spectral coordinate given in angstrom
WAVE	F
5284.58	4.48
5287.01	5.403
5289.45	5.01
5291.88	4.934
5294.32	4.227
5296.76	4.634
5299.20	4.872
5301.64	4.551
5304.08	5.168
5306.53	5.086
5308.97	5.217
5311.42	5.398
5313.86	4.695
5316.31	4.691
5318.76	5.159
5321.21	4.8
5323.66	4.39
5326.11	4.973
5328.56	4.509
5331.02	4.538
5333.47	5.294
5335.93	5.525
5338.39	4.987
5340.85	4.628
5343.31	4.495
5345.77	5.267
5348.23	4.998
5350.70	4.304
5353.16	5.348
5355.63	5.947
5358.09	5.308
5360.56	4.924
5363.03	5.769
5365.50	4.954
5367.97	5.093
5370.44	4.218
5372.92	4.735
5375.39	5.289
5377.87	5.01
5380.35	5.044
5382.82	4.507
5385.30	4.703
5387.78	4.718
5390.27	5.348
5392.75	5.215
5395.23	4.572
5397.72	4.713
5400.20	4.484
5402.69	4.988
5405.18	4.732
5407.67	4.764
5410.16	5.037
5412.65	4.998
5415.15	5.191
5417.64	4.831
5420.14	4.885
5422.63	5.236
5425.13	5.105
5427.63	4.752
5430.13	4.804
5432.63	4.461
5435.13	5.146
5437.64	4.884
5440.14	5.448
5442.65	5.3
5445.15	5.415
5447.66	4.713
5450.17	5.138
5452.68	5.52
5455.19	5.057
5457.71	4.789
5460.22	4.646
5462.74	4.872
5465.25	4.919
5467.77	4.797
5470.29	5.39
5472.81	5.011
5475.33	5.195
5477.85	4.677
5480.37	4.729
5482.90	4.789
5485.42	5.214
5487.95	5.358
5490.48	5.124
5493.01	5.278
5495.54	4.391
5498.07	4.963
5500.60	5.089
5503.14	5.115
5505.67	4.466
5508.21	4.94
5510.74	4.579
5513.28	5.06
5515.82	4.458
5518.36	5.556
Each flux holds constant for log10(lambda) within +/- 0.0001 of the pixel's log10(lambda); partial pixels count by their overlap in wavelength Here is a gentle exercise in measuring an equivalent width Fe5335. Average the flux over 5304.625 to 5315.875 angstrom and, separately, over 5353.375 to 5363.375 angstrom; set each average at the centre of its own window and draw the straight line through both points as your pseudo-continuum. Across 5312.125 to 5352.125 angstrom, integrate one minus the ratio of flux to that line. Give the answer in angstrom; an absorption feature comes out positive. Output 3.08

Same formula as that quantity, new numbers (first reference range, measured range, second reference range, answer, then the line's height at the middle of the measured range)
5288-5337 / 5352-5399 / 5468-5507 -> -1.0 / 4.92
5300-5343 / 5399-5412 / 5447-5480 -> 0.4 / 4.95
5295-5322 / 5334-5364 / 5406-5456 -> -1.0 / 4.96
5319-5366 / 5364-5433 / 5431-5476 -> 1.9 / 5.02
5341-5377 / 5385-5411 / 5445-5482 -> 0.9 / 5.01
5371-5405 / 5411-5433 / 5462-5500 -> -0.2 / 4.9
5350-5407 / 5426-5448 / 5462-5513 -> -0.2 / 4.95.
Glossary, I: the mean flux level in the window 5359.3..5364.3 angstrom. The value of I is 5.34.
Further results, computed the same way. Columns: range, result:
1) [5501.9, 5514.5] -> 4.83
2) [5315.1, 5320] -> 4.92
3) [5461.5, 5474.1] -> 5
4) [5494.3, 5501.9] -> 4.82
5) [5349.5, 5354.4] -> 4.83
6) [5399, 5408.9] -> 4.74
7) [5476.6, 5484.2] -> 4.74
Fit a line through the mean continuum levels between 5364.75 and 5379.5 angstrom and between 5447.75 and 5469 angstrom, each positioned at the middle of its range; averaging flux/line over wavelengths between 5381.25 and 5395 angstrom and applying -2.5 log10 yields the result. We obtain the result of 0.00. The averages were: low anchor 4.88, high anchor 4.95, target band 4.88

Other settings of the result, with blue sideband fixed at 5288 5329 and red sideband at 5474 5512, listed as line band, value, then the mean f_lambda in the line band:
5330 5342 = -0.03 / 5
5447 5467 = -0.01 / 4.96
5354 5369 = -0.10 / 5.34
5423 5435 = 0.01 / 4.85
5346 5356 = -0.05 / 5.09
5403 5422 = -0.01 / 4.93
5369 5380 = 0.01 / 4.83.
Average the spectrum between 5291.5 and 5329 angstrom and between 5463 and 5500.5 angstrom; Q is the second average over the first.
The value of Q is 1.03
